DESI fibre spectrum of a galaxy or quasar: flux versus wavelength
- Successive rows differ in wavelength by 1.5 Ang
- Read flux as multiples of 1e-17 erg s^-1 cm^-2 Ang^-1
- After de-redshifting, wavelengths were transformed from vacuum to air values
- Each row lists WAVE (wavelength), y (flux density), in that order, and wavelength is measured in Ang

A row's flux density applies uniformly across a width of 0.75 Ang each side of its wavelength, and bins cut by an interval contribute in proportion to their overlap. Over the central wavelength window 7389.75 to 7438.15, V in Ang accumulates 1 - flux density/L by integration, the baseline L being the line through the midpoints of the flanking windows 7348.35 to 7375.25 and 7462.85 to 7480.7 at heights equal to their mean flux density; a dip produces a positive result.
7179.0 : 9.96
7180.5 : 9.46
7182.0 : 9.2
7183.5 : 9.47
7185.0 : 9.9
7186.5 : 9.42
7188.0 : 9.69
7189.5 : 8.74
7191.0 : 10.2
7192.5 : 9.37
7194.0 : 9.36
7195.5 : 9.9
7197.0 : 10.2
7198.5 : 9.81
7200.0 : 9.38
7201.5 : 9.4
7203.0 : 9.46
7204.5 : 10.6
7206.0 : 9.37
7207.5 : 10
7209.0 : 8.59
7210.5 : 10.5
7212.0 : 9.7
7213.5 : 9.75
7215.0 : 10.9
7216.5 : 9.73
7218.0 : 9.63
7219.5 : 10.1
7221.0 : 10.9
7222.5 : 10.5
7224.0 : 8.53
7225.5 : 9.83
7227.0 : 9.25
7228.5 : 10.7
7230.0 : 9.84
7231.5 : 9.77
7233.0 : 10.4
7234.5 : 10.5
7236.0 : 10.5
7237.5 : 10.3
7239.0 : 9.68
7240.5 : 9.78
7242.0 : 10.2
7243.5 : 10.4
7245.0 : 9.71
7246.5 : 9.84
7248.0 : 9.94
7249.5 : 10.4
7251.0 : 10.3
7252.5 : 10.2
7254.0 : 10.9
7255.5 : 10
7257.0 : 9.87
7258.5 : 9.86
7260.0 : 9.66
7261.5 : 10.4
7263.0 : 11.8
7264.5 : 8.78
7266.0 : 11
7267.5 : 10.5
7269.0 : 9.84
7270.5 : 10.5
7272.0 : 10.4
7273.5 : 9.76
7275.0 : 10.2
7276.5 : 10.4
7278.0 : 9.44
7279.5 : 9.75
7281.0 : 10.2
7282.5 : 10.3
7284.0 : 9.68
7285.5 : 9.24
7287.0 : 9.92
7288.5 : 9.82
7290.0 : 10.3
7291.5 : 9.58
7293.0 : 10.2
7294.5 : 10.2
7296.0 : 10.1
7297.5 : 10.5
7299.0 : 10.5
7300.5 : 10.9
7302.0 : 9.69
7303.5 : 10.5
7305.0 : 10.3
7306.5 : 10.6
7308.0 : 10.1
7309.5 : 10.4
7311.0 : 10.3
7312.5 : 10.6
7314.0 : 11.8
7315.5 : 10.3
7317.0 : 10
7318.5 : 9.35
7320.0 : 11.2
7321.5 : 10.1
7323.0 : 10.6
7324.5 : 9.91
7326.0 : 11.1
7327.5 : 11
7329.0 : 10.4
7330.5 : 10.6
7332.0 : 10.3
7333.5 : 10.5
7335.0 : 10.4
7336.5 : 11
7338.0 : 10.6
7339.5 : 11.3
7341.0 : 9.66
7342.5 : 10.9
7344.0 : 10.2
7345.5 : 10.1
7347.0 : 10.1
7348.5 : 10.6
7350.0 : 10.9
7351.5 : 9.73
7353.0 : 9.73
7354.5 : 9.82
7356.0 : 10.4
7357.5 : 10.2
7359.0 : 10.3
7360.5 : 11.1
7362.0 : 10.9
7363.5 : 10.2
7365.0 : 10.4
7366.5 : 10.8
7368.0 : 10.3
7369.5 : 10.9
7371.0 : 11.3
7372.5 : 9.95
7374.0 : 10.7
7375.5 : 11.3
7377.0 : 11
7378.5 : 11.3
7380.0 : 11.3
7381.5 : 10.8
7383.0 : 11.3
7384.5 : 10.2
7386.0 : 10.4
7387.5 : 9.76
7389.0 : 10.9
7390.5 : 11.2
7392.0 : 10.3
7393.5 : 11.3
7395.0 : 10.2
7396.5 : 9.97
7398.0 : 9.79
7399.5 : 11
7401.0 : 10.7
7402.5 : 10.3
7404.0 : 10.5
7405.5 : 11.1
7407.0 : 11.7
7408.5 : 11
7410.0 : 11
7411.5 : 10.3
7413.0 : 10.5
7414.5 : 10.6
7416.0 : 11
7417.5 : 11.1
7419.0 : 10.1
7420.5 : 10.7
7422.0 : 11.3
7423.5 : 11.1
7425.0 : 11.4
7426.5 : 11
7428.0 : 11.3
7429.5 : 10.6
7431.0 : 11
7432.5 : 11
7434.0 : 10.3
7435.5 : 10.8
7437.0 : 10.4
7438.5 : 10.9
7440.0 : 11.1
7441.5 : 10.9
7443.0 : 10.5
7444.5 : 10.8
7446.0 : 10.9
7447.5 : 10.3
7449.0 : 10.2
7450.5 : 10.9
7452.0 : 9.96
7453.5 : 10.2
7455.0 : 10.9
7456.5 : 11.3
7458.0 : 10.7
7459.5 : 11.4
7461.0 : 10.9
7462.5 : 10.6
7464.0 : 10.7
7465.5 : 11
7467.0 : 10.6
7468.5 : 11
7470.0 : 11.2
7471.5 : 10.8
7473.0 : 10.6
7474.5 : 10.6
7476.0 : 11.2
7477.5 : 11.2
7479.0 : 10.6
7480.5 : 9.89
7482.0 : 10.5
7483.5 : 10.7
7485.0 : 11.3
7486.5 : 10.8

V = -0.6 Ang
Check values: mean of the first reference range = 10.5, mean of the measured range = 10.8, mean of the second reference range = 10.8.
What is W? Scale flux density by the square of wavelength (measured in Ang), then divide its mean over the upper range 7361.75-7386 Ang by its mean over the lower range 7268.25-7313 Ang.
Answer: 1.09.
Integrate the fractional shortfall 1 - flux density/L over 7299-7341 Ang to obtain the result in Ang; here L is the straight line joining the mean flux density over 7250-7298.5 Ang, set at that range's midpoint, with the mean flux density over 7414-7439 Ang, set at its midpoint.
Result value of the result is -0.64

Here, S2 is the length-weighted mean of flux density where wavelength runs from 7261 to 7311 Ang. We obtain 10.2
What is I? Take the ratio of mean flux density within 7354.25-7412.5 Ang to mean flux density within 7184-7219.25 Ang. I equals 1.1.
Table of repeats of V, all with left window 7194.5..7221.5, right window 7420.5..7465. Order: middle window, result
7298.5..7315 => -0.4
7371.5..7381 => -0.4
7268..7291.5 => 0.4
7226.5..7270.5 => -0.6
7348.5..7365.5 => 0.2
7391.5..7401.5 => 0.1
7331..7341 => -0.2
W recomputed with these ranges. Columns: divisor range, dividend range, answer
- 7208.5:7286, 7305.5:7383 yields 1.08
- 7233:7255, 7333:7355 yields 1.05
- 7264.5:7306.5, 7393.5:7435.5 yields 1.10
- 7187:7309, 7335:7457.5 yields 1.11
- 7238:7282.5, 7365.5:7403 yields 1.09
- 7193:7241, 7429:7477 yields 1.16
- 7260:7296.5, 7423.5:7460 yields 1.12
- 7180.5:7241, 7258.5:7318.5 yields 1.06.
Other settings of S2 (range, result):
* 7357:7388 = 10.7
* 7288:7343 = 10.4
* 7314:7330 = 10.5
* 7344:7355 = 10.2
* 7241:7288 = 10.1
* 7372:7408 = 10.7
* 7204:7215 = 9.84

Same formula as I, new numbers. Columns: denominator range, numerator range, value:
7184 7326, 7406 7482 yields 1.07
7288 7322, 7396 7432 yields 1.05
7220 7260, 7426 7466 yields 1.07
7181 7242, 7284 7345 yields 1.05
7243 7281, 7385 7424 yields 1.05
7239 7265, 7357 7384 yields 1.07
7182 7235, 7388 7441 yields 1.10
